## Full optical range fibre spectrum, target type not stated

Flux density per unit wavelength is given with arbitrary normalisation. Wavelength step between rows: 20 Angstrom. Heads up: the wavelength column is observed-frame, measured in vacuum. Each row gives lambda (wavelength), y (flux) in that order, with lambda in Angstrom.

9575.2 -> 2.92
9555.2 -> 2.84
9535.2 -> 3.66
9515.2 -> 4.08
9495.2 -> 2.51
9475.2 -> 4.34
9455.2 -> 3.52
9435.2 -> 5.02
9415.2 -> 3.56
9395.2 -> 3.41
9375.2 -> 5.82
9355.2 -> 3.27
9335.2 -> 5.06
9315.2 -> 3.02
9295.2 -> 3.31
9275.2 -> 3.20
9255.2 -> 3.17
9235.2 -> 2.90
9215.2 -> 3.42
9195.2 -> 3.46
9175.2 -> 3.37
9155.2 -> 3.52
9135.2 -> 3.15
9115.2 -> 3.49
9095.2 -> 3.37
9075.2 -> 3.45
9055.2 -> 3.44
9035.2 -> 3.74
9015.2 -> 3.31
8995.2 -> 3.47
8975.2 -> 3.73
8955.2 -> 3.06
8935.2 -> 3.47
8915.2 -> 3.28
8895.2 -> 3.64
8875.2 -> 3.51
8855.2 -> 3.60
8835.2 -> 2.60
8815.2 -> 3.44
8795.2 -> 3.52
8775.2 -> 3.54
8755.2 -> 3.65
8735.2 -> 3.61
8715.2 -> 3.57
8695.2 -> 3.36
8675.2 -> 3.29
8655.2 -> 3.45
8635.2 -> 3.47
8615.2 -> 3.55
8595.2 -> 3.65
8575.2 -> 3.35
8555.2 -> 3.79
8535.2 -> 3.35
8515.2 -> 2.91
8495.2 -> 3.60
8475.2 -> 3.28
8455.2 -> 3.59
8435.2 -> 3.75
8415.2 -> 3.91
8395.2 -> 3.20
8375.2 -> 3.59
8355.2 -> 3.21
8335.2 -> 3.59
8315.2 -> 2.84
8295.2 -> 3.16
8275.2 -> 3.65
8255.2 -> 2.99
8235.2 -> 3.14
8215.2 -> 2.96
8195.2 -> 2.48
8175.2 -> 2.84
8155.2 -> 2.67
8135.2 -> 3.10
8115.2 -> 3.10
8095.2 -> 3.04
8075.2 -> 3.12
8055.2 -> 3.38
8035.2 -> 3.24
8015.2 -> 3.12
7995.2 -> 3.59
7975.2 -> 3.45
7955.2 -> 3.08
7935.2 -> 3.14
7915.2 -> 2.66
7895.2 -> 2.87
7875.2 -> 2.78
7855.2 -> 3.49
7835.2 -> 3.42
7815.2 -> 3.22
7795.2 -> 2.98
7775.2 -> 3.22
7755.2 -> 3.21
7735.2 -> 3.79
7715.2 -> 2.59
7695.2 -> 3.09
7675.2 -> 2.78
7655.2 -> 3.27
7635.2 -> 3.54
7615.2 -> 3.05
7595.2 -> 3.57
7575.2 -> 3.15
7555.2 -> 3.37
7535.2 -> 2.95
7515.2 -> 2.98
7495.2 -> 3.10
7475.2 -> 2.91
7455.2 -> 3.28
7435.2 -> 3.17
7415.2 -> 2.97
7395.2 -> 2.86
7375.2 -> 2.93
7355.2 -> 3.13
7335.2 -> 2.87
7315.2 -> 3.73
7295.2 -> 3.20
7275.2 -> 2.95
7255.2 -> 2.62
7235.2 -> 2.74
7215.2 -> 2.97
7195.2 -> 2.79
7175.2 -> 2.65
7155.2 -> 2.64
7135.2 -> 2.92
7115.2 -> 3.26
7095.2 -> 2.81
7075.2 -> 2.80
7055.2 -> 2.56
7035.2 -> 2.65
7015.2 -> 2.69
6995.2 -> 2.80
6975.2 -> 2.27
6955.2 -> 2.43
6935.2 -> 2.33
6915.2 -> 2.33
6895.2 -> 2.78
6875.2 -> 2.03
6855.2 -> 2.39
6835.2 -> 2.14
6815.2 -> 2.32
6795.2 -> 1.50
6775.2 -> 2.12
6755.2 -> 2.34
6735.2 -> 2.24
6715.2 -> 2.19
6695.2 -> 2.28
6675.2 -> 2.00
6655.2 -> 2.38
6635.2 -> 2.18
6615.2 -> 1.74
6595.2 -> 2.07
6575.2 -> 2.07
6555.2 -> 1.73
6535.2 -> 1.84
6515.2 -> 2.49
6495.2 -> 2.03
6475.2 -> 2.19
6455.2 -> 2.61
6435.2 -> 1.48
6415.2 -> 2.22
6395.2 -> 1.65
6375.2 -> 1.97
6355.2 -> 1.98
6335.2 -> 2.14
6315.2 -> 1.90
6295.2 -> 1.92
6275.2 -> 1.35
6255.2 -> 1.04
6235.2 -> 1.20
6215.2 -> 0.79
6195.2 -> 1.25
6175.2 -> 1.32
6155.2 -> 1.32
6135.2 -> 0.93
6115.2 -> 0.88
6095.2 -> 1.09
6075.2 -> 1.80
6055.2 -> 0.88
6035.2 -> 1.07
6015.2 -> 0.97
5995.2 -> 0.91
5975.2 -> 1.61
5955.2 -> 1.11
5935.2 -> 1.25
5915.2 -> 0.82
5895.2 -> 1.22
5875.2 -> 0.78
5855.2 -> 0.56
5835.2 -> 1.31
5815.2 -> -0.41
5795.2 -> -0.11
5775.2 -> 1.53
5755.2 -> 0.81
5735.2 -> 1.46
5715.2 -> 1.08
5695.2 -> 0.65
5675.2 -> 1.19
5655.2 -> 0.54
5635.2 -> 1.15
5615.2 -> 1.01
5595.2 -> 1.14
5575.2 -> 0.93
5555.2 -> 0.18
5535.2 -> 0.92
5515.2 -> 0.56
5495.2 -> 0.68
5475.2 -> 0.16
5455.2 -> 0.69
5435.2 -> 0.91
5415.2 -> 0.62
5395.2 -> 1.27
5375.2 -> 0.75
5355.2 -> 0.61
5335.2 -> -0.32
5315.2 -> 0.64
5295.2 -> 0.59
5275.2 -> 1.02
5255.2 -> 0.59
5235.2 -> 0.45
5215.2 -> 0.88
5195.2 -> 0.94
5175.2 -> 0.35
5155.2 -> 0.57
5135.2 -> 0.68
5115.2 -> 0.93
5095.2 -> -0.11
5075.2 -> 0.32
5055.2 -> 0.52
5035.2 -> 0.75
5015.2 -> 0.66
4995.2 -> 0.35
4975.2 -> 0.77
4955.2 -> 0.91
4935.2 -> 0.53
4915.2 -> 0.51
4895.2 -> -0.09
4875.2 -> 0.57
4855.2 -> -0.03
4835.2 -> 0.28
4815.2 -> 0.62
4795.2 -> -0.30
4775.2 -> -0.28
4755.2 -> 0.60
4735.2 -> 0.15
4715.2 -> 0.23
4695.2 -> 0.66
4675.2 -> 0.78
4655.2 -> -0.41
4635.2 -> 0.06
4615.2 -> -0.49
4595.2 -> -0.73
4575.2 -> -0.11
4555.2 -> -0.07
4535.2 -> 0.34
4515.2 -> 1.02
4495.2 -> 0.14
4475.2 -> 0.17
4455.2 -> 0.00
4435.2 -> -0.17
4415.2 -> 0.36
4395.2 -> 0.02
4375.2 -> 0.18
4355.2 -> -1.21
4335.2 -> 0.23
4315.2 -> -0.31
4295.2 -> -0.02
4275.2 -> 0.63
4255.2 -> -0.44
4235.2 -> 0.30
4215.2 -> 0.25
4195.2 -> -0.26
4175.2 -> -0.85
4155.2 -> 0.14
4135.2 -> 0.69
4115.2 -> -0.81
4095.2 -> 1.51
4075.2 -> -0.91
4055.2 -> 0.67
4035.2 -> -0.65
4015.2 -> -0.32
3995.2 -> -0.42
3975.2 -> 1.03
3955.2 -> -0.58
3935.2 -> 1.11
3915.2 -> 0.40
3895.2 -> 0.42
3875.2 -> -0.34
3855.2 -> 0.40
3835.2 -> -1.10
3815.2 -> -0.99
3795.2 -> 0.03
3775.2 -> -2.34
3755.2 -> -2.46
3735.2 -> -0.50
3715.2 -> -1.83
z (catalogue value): 0.58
